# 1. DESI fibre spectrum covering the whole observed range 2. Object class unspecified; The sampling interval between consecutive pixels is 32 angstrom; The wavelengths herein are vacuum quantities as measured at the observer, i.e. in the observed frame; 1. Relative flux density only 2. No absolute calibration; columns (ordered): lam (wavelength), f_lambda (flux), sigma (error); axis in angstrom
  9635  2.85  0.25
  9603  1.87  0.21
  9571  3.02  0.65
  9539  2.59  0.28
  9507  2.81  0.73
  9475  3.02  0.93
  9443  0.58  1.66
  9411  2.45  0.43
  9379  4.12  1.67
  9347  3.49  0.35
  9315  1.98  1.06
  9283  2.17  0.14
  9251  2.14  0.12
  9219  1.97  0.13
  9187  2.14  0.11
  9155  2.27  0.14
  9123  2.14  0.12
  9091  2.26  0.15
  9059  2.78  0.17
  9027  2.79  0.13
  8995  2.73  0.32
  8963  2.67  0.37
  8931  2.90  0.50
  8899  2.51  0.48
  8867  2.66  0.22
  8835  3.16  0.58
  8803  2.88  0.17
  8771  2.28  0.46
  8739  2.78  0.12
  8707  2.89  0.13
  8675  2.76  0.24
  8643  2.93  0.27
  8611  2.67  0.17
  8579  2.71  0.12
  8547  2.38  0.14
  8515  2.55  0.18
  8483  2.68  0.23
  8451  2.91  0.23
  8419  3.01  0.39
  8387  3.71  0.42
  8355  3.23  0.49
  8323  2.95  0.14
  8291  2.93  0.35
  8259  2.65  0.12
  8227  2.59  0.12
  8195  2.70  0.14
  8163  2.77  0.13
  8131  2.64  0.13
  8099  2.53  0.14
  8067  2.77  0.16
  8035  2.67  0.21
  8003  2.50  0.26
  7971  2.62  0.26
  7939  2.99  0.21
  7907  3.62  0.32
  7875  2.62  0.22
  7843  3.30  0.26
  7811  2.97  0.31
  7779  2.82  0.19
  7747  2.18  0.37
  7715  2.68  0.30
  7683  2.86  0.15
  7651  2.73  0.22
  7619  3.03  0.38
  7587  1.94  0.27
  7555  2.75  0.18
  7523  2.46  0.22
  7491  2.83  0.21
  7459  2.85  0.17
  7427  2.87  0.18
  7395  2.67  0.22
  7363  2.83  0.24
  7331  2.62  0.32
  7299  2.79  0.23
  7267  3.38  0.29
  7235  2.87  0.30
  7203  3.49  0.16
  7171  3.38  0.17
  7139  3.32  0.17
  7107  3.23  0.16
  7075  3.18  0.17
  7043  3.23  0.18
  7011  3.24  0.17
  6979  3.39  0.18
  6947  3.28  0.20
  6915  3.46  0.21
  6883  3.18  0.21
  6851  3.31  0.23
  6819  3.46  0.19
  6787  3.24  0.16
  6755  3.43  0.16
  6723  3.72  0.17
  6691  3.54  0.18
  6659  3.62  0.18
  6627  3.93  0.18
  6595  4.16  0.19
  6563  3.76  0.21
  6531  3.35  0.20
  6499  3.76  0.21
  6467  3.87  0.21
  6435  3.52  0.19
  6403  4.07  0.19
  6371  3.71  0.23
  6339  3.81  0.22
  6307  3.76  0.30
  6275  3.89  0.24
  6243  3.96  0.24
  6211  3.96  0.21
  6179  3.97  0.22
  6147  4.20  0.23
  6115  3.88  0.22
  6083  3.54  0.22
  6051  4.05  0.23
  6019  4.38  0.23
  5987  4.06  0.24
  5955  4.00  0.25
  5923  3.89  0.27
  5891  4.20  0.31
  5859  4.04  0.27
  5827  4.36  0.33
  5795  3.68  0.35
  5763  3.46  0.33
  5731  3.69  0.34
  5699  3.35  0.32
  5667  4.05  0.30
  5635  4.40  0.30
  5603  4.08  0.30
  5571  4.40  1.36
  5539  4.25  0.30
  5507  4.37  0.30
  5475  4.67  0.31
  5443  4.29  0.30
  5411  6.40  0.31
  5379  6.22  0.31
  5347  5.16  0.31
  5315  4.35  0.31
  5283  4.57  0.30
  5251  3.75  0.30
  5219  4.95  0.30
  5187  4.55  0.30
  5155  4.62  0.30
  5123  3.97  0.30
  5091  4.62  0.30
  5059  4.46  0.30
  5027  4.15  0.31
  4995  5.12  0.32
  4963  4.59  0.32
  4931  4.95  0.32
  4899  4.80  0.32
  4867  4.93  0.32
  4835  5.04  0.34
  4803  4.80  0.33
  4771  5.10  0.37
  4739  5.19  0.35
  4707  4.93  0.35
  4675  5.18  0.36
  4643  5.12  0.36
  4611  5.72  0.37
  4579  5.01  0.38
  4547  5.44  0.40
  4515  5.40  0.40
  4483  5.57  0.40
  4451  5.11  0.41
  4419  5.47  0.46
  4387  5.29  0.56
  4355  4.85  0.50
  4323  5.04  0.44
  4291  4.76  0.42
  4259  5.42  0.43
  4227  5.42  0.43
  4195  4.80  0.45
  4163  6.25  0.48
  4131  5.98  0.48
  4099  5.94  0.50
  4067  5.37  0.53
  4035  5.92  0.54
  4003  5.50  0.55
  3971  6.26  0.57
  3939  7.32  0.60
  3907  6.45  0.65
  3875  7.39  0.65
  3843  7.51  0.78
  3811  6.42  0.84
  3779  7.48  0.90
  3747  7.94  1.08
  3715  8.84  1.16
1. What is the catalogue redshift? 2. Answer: 0.928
